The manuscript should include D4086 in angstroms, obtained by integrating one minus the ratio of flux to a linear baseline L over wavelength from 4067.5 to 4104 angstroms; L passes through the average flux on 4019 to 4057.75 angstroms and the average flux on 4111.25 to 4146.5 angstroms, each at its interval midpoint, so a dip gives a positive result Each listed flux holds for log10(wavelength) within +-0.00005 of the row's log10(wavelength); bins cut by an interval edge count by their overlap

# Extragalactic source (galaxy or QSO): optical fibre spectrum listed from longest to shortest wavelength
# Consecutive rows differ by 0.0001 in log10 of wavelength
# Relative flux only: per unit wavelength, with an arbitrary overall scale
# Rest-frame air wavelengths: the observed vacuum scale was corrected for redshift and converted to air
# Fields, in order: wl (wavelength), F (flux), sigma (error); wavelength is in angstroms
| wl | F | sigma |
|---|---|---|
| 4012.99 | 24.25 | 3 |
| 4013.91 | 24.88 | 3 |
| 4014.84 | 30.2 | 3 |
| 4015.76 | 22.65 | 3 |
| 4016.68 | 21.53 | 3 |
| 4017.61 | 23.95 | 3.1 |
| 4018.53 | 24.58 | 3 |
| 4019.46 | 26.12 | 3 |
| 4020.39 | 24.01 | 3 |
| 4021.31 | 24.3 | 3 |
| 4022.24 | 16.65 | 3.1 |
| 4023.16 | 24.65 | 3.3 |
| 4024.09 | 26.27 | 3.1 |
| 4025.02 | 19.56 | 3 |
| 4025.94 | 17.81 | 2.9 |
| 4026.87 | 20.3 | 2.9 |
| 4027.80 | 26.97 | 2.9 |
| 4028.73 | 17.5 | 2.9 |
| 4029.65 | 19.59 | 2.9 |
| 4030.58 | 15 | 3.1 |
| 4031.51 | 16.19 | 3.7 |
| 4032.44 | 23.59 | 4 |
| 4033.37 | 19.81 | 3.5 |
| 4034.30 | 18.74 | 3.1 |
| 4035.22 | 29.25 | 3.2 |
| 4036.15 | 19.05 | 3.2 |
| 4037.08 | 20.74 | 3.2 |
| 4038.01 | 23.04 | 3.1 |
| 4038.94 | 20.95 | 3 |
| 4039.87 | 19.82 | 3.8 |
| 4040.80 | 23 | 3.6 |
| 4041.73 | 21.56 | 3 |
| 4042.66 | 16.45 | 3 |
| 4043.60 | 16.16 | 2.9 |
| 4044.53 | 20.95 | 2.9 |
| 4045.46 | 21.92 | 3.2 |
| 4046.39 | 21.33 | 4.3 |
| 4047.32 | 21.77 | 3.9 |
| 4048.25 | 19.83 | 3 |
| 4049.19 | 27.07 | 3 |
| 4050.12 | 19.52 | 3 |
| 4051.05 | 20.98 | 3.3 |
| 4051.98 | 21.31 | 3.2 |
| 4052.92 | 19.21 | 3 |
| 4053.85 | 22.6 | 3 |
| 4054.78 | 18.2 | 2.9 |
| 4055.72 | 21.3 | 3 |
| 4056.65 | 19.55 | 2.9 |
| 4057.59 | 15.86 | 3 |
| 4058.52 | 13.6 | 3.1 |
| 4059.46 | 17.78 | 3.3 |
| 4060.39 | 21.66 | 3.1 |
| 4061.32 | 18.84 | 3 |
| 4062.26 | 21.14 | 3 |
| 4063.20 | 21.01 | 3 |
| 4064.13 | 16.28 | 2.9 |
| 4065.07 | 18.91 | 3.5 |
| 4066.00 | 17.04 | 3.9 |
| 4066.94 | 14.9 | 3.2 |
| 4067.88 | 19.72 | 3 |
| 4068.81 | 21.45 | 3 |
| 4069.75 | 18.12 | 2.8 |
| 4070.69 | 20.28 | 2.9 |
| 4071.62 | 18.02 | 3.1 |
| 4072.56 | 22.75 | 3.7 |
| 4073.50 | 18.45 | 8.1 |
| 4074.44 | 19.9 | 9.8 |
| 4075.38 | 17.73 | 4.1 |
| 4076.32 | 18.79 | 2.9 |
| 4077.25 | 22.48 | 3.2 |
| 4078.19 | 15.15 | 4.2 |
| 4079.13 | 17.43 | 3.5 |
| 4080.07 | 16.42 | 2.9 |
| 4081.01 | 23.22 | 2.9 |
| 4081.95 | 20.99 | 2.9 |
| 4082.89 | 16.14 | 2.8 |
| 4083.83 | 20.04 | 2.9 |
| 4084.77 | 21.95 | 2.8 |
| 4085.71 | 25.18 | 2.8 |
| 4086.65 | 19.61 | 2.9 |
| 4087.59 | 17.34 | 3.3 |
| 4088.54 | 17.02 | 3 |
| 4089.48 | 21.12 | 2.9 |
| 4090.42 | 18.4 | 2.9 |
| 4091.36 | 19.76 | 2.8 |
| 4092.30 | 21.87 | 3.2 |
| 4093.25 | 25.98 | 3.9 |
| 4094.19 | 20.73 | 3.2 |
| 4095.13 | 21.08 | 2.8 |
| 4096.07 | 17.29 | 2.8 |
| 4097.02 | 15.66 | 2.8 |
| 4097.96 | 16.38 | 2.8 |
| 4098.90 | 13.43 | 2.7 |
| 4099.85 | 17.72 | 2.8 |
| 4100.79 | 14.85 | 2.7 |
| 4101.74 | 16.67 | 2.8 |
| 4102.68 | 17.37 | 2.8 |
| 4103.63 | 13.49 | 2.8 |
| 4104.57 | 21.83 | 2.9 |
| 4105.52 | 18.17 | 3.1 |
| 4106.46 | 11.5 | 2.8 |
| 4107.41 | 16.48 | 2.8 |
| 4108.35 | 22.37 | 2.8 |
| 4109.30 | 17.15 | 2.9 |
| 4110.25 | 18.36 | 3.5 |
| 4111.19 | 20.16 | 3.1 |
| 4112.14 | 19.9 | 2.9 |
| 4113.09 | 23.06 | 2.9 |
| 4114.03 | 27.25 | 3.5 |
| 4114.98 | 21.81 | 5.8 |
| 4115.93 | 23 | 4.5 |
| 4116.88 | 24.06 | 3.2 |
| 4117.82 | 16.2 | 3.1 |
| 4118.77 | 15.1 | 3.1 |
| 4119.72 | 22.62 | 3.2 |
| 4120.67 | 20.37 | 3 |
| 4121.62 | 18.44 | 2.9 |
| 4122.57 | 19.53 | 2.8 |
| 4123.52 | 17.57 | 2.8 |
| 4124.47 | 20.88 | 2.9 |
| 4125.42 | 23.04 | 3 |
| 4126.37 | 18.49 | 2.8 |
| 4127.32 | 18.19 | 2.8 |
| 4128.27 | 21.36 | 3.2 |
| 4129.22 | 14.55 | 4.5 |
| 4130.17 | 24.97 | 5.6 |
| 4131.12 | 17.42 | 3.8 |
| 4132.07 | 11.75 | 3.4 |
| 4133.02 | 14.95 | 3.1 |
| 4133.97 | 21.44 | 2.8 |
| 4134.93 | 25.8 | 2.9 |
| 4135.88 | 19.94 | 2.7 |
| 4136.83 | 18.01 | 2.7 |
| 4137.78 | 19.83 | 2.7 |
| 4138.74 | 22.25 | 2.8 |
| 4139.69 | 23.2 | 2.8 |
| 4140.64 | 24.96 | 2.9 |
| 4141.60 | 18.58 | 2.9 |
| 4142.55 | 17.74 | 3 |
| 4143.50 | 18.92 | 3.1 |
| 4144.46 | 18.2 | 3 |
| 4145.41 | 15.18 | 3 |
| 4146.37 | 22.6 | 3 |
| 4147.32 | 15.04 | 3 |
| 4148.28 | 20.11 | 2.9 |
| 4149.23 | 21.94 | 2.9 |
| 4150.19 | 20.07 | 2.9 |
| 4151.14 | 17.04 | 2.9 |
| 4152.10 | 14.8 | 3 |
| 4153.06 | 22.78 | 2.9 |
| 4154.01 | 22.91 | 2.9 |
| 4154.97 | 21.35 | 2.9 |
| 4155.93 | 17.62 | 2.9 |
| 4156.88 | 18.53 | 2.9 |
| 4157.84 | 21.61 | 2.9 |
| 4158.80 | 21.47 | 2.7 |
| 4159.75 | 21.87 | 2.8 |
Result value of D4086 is 2.6 angstroms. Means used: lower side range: 21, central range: 19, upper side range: 20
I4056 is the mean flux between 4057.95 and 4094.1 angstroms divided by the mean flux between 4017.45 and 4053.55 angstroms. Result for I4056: 0.9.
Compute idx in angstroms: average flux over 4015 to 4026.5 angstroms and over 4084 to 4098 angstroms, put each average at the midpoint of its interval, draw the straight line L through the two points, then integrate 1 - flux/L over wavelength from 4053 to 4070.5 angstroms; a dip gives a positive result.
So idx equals 2.0 angstroms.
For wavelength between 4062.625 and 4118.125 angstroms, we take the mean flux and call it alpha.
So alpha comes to 19.2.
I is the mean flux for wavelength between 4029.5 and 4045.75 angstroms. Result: 20.3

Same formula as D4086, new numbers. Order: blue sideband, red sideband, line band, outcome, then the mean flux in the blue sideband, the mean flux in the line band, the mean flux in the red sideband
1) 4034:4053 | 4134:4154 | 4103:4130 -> 1.0 angstroms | 21.1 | 19.5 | 20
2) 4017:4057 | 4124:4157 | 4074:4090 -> 0.8 angstroms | 21.2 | 19.4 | 19.6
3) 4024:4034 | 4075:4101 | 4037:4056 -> -1.1 angstroms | 20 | 20.8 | 19.1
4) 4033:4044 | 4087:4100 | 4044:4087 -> 0.3 angstroms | 20.7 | 19.7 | 18.9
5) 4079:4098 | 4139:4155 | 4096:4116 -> 1.5 angstroms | 19.8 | 18.3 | 19.7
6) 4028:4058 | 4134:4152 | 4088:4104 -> 1.6 angstroms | 20.4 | 18.2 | 19.9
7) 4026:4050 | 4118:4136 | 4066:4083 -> 0.9 angstroms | 20.7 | 19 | 19.2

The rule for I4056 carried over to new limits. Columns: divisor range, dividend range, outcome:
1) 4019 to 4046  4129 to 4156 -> 0.93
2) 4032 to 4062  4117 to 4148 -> 0.94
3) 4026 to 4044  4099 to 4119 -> 0.92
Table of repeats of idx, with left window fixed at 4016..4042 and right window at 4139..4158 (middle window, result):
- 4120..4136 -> 0.5 angstroms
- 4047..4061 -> 0.8 angstroms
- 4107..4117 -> -0.5 angstroms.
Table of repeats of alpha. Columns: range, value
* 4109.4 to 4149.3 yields 19.9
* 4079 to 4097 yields 20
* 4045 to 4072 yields 19.6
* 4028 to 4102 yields 19.6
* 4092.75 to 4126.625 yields 19.1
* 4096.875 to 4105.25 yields 16.4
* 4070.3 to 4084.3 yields 19.2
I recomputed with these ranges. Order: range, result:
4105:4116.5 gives 20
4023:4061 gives 20.5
